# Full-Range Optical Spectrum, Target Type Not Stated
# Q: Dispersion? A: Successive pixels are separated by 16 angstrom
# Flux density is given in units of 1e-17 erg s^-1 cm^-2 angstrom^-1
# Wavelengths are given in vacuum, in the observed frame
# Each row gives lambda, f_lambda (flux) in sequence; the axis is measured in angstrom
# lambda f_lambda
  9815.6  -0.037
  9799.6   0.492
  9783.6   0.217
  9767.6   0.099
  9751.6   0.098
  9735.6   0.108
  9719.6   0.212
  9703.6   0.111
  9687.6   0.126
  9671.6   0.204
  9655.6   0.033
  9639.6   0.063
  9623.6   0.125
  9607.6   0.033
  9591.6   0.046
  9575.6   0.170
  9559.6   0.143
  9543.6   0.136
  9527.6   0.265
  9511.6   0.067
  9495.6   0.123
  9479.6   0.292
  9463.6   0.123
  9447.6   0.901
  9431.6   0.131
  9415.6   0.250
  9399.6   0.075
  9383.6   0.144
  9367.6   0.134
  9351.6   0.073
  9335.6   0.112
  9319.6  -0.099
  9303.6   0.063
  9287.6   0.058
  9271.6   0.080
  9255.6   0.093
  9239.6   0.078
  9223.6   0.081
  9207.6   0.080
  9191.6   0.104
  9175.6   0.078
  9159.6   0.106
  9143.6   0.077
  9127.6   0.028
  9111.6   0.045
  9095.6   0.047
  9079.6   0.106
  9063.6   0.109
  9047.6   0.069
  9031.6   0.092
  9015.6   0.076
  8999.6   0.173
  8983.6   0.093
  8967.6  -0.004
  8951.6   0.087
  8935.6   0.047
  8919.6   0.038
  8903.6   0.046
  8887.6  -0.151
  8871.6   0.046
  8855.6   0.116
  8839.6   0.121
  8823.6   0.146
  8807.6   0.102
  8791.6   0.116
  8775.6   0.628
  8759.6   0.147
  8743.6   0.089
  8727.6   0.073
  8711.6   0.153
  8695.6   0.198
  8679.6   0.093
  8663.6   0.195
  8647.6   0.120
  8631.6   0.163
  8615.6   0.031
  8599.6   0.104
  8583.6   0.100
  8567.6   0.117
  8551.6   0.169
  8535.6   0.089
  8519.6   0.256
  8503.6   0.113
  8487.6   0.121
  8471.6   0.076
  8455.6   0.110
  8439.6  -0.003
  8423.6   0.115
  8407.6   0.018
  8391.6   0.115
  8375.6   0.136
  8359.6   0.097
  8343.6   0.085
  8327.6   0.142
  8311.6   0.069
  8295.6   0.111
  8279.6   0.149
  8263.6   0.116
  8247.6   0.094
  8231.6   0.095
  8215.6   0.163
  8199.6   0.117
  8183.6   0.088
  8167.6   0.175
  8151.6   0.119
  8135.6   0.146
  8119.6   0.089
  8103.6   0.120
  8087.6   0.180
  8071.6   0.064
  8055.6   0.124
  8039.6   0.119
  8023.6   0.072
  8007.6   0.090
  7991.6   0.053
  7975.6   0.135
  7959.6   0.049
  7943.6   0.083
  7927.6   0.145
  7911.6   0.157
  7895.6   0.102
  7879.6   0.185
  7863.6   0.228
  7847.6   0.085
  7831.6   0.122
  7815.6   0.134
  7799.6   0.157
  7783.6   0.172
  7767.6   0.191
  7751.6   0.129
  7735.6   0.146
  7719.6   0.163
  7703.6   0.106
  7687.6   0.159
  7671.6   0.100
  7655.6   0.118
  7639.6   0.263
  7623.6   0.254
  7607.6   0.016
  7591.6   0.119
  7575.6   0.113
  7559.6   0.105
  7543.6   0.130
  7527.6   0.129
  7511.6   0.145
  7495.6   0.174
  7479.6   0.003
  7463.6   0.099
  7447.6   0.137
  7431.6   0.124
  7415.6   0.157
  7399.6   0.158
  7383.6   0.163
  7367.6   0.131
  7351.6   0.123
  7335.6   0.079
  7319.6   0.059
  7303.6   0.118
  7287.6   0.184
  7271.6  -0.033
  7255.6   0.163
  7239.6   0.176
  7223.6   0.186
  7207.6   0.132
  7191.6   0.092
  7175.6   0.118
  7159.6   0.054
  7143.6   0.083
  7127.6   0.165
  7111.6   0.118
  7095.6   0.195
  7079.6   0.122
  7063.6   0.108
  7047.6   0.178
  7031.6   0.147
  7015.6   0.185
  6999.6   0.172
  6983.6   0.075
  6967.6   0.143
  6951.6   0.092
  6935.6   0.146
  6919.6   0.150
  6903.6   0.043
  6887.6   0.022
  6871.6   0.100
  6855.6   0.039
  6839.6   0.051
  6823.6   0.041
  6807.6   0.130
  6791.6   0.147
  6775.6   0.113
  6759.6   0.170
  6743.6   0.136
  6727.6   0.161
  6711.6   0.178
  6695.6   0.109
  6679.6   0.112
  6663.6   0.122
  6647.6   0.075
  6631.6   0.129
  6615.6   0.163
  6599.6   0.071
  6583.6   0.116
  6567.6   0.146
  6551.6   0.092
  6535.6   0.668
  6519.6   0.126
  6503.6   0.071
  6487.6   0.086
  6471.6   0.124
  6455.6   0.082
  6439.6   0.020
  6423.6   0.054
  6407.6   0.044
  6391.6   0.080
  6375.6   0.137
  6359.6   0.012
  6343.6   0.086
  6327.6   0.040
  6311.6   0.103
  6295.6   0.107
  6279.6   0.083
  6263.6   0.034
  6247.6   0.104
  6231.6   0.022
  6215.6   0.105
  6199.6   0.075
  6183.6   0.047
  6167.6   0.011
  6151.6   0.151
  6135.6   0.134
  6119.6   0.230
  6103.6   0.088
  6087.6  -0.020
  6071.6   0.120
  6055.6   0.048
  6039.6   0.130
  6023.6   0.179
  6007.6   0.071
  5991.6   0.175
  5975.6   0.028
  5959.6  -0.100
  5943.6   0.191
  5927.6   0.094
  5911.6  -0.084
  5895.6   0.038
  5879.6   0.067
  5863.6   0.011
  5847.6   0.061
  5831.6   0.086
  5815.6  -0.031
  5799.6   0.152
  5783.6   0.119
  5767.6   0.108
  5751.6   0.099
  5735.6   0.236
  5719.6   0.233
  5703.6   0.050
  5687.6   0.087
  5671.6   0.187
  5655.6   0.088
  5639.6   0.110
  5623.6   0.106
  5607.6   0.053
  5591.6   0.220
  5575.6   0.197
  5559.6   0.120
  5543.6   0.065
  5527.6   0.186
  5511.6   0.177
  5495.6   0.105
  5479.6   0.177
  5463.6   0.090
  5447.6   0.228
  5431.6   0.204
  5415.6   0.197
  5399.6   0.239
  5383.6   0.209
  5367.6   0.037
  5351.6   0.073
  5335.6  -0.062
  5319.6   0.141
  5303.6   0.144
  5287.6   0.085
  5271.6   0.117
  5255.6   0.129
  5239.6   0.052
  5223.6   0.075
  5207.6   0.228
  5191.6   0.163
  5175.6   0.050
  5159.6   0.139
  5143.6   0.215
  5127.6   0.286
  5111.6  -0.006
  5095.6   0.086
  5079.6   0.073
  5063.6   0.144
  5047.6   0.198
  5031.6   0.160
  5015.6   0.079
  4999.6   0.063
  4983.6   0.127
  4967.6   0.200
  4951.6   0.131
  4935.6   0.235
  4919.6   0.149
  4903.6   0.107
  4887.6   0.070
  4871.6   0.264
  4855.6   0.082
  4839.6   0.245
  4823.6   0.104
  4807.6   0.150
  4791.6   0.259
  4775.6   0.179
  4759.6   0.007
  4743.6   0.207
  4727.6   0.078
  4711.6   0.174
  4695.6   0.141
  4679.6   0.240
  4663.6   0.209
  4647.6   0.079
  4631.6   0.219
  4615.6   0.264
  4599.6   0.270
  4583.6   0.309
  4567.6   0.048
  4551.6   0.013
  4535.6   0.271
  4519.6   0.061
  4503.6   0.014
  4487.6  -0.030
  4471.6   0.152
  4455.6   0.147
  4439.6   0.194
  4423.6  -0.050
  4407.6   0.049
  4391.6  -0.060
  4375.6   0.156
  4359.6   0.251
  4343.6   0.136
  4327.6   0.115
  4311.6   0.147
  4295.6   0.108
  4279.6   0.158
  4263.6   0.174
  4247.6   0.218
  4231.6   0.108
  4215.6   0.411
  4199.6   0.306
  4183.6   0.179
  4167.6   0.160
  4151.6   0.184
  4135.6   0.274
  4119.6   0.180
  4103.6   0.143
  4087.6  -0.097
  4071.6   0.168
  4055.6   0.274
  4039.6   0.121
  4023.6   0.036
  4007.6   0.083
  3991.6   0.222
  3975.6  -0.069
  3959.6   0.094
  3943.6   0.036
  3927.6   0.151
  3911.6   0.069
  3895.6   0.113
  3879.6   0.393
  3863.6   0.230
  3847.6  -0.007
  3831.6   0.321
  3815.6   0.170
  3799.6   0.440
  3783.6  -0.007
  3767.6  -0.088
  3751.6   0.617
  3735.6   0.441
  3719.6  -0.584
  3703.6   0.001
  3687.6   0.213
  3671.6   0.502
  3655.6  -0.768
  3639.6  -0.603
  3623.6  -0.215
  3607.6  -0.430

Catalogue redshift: 0.75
